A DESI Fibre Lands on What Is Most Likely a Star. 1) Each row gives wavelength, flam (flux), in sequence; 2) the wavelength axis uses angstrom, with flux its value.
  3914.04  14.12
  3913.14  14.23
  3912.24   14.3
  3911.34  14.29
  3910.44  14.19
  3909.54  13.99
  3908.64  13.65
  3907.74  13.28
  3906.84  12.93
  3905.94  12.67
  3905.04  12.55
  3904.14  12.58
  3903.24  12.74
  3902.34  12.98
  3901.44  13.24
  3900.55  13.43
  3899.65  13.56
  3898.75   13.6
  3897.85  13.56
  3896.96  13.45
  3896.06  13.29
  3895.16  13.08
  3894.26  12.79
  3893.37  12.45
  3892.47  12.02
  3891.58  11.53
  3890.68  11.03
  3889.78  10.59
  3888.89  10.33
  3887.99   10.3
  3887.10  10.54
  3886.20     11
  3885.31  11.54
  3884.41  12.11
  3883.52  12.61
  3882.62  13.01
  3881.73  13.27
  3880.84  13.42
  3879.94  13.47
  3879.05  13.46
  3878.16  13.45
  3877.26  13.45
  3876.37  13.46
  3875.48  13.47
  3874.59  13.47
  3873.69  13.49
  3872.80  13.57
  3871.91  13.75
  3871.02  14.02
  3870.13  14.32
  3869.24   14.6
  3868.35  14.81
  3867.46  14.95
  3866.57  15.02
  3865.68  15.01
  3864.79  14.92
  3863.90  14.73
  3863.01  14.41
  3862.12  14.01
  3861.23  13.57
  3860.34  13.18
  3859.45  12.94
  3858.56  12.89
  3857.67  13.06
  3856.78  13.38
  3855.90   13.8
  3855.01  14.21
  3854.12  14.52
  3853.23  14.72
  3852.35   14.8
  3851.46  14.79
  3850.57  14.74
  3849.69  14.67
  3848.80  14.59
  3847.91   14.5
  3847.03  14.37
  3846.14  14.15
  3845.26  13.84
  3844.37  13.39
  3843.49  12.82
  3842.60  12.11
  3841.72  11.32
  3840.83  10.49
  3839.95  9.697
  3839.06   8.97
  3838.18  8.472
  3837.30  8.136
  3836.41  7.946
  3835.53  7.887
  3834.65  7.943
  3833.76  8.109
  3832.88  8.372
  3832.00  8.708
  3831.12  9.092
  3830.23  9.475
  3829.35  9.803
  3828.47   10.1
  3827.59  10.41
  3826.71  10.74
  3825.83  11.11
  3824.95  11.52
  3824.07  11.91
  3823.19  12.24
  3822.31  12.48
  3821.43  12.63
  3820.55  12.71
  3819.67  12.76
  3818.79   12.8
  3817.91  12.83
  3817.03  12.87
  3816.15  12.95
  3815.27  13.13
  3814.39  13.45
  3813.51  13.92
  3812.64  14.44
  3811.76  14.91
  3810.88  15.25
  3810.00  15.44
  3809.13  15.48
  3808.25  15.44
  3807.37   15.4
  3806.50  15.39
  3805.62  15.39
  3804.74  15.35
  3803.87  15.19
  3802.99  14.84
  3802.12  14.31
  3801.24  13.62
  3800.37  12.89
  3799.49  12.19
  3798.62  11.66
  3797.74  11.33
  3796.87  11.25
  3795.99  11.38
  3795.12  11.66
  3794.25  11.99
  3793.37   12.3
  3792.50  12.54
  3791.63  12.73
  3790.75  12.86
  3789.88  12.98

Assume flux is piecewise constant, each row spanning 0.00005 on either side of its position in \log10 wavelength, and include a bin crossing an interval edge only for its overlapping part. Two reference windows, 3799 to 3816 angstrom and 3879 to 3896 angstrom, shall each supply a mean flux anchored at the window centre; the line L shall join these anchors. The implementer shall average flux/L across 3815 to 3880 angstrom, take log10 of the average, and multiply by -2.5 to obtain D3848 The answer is 0.053 mag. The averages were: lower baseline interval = 14.5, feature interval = 12.5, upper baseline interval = 12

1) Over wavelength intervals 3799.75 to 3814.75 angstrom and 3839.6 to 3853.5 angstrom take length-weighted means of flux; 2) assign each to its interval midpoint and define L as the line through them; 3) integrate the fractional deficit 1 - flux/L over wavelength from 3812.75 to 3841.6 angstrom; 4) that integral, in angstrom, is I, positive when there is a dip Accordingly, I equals 6.8 angstrom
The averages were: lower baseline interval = 14.7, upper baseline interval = 13.5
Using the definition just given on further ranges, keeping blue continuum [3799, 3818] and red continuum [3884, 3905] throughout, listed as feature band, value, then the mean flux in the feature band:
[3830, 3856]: 3.42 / 11.7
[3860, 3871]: -1.28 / 14.5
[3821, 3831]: 2.05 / 11.1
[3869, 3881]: -0.88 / 13.7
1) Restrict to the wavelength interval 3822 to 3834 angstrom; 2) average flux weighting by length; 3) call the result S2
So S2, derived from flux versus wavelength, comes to 10.3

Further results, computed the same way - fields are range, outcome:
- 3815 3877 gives 12.5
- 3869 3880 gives 13.7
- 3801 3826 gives 13.8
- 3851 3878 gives 14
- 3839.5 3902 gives 13.3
